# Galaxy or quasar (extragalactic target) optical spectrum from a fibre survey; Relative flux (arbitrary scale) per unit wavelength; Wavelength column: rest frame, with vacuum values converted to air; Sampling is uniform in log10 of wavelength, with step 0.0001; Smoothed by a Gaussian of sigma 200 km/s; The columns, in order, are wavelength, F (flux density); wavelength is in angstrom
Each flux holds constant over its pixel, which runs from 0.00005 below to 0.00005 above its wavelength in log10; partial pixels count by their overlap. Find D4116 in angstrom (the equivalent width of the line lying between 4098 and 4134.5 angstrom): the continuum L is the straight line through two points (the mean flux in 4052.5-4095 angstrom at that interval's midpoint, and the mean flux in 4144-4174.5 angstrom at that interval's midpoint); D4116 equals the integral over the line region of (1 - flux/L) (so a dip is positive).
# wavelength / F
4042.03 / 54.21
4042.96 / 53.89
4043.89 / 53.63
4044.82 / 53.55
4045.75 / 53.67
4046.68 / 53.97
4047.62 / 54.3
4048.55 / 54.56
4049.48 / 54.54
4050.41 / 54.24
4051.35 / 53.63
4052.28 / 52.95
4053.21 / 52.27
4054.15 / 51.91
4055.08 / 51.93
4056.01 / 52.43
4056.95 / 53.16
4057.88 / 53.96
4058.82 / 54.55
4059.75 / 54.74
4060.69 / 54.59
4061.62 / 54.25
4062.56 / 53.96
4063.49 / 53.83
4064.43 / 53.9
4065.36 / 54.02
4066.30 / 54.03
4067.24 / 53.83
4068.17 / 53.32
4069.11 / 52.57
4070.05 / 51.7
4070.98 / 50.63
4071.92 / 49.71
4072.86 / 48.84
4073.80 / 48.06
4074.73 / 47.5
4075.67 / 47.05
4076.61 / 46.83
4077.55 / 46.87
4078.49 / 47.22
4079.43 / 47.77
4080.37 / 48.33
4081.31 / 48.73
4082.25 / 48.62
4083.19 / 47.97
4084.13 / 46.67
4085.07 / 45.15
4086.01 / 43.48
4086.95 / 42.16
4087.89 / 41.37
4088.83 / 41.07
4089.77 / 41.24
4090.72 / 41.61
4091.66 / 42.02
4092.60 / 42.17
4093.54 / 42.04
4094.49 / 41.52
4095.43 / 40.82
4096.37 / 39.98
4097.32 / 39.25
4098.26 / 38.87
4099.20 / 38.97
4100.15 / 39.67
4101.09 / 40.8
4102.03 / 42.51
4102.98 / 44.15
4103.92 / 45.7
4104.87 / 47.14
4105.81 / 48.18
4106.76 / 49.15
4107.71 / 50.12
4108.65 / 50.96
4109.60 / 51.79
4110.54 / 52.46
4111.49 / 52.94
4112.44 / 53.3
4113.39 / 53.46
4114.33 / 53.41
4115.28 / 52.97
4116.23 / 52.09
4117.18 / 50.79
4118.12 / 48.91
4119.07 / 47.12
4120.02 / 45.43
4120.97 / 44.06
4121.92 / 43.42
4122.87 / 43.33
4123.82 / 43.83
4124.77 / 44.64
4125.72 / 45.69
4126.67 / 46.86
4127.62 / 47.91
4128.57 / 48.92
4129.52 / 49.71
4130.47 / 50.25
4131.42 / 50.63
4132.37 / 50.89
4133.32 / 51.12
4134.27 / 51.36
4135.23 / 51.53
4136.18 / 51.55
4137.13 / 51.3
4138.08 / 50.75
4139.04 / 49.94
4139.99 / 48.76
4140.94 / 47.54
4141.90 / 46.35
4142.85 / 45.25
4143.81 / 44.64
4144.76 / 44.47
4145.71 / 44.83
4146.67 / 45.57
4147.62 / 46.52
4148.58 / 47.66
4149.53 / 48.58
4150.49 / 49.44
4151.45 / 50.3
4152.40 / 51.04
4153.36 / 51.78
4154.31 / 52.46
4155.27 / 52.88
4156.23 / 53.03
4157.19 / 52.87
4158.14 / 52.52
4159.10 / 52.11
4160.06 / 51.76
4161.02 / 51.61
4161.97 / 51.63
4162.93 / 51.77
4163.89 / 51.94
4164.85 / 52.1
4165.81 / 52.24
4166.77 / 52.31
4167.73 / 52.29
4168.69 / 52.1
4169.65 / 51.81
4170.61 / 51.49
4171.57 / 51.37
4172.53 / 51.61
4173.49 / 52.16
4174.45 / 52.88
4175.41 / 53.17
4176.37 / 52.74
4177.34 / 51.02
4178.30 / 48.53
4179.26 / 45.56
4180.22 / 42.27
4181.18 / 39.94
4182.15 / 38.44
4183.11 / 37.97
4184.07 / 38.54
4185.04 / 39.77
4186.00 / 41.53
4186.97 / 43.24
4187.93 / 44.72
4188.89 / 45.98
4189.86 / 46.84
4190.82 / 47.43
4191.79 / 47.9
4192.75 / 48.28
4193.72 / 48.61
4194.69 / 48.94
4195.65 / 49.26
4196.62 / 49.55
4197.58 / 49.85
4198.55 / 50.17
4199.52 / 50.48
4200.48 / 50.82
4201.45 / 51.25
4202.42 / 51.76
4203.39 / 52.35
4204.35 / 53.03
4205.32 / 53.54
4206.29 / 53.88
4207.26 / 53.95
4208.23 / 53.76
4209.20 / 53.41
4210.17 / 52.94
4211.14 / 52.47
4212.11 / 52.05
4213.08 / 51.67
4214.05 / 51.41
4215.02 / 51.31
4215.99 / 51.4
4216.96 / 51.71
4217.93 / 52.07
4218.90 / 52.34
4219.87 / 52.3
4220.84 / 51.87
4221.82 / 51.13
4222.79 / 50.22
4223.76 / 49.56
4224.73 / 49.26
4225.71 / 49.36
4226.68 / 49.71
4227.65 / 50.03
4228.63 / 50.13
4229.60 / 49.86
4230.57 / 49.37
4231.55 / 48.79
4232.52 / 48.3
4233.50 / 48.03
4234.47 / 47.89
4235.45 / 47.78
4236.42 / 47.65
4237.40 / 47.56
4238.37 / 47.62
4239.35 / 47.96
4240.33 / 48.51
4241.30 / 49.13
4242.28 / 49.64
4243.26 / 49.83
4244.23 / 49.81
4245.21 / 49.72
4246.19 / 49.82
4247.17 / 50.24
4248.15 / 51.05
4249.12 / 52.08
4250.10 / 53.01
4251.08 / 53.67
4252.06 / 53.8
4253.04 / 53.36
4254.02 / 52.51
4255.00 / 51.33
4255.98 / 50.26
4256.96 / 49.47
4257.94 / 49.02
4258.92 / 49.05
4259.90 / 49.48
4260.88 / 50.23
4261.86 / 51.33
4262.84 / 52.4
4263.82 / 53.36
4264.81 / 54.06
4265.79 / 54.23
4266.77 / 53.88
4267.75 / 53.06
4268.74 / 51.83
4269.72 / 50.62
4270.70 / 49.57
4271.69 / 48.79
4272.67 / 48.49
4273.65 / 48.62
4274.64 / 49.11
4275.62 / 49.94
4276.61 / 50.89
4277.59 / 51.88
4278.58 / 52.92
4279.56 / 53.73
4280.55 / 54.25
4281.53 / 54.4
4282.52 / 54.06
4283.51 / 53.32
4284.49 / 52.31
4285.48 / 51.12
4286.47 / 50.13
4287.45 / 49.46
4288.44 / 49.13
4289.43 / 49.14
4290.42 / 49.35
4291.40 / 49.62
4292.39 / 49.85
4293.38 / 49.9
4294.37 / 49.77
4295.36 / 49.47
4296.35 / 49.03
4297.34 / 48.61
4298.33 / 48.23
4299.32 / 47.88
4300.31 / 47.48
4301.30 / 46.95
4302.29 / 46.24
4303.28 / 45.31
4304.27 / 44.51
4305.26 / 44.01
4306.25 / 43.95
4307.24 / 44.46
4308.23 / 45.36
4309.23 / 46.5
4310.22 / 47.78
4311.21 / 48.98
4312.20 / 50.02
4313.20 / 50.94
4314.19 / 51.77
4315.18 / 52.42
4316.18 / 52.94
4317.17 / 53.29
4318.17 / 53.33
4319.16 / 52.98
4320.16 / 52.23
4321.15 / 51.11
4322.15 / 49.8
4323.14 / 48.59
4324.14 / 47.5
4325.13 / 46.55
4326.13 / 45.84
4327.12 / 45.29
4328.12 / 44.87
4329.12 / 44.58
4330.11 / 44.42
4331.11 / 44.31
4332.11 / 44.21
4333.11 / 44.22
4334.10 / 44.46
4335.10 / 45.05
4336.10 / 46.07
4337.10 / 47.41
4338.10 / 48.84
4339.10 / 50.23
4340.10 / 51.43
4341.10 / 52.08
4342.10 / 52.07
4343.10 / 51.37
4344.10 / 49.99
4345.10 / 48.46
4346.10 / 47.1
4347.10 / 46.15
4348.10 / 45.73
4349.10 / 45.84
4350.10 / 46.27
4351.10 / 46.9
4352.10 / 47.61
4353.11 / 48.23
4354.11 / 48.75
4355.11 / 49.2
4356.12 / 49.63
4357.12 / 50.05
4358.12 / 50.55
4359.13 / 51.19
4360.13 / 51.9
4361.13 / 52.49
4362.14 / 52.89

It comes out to 1.5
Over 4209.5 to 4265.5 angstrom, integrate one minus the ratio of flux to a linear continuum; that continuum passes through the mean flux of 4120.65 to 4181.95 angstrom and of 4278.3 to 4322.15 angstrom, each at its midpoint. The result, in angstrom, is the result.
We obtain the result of -1.1 angstrom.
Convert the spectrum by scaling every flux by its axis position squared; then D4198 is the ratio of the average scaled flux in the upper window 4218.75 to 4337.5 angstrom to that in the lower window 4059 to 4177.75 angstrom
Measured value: 1.10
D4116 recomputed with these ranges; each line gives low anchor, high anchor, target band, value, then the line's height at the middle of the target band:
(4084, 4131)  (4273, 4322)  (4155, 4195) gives -1.3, 47.2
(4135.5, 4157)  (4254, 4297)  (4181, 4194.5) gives 1.6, 49.6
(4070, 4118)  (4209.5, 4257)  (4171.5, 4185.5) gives 0.7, 48.8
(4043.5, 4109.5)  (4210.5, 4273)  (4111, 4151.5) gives 0.5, 49.2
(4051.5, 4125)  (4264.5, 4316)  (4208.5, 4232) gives -0.9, 49.2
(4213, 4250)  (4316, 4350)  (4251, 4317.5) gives -1.6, 49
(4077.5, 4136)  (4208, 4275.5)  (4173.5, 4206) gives 1.0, 49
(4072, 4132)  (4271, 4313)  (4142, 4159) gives -0.7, 47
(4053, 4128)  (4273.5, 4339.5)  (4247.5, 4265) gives -1.1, 48.6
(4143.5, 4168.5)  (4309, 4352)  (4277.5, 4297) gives -0.9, 48.9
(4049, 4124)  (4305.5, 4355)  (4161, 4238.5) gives -2.2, 48.2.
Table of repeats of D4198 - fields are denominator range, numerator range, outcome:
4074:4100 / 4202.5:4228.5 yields 1.26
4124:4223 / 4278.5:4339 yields 1.05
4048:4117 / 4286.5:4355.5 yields 1.11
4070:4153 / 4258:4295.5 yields 1.18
